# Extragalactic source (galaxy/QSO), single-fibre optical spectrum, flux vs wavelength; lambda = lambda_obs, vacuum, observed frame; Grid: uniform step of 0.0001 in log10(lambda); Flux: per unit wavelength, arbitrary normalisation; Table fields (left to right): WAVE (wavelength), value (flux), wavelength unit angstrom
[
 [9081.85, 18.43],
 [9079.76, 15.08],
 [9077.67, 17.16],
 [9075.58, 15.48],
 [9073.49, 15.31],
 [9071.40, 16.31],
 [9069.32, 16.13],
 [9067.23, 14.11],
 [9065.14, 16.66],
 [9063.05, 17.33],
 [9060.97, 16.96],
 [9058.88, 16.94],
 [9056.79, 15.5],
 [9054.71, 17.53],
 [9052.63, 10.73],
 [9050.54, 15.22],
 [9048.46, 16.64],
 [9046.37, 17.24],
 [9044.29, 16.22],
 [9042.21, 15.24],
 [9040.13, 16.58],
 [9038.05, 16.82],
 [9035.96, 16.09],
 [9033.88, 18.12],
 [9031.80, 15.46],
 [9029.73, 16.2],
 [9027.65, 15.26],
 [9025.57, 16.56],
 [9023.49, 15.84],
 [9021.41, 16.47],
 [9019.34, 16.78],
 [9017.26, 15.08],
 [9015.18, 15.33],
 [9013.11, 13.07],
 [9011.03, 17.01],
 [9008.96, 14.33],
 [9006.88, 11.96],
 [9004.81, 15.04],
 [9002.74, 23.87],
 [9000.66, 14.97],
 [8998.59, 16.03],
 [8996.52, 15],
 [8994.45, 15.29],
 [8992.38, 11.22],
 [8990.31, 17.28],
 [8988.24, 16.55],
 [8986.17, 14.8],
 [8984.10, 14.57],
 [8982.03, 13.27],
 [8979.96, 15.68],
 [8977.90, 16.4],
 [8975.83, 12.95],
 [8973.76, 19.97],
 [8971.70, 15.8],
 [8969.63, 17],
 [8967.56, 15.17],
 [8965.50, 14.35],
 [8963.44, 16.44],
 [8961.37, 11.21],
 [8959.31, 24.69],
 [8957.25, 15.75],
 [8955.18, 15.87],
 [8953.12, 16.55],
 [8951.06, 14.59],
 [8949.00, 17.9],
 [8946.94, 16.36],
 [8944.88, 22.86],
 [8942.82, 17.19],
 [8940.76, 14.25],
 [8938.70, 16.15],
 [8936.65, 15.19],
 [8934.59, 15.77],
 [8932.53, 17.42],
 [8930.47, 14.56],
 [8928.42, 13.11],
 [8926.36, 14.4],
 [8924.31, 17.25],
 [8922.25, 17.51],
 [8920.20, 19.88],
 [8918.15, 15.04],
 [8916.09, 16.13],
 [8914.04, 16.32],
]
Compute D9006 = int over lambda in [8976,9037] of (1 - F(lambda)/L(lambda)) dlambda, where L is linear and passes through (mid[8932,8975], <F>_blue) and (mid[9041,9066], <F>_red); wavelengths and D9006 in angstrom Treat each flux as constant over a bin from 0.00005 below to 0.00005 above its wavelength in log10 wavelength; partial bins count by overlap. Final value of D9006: 2.7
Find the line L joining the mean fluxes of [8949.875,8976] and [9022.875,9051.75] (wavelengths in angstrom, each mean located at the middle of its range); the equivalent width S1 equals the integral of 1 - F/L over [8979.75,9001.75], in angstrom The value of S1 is 1.8 angstrom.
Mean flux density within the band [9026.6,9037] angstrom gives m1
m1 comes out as 16.2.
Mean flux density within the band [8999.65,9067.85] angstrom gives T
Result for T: 16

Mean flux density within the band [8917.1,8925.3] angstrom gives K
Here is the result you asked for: 17.4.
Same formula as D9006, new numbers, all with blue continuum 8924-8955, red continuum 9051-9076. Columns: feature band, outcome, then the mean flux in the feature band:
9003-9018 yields 0.9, 15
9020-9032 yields -0.1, 16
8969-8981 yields -0.1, 16.3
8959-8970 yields 0.1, 15.9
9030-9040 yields -0.5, 16.6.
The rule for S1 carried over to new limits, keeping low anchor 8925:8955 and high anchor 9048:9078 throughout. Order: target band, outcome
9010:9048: -0.4 angstrom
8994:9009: 0.1 angstrom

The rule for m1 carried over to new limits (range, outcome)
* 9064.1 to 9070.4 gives 15.6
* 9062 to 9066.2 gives 17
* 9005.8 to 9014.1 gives 14.1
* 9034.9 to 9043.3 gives 16.2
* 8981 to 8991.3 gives 15.3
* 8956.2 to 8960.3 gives 20.1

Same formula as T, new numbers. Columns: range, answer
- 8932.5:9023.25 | 16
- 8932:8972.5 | 16.5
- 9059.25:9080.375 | 16.1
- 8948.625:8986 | 15.9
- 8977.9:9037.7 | 15.6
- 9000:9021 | 15.8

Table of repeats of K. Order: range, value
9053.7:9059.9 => 16.7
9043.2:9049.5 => 16.7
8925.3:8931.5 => 14.1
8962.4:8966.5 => 15.4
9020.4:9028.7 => 16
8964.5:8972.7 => 15.6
